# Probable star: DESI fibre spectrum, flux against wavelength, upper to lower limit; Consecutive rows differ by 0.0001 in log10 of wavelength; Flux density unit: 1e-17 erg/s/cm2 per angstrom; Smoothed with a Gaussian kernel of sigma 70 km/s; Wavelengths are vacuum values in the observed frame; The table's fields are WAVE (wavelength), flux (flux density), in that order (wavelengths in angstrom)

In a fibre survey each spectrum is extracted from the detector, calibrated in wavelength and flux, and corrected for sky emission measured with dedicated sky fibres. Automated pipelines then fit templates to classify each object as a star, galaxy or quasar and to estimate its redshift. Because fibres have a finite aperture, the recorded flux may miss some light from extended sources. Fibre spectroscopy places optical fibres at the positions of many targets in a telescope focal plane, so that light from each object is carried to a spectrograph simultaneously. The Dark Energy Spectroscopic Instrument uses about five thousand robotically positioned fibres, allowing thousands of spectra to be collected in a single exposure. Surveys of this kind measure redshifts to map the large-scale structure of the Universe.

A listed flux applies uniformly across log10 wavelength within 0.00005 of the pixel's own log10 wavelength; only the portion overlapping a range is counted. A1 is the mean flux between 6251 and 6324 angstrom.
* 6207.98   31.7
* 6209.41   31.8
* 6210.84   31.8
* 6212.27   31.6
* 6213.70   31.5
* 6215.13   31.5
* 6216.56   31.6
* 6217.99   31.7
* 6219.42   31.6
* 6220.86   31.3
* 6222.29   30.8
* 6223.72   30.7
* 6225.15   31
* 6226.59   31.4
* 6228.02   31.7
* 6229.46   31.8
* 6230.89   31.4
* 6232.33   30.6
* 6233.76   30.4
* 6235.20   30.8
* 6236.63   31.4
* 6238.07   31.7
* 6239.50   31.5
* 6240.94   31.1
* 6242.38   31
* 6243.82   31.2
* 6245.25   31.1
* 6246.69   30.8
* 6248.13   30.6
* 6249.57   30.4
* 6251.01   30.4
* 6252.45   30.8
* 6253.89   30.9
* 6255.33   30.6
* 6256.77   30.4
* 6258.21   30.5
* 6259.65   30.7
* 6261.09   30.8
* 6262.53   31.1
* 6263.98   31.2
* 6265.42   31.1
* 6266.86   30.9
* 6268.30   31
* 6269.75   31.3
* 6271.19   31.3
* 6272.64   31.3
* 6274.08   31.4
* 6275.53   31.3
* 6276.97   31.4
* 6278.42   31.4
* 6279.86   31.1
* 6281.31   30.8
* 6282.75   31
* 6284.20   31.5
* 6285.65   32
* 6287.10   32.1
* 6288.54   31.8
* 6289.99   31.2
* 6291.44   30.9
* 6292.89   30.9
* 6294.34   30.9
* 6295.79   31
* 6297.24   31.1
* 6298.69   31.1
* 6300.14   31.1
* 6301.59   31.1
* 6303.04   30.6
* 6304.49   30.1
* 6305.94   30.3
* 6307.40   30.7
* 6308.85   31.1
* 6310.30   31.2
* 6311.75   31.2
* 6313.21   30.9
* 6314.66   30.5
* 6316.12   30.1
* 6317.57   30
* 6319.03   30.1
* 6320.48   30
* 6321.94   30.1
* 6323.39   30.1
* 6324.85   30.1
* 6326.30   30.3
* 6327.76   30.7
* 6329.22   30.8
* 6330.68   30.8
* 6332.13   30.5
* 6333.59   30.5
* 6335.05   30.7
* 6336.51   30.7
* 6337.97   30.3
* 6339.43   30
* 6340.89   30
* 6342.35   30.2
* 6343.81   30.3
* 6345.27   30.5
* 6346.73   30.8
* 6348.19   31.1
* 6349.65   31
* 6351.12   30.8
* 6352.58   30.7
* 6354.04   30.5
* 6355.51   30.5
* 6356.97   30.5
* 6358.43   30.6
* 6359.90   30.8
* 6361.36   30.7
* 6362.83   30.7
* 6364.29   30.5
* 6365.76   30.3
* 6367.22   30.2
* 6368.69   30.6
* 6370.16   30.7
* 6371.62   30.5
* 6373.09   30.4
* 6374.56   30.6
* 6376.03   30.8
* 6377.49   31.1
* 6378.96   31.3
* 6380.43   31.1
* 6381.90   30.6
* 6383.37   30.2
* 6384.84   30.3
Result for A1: 30.9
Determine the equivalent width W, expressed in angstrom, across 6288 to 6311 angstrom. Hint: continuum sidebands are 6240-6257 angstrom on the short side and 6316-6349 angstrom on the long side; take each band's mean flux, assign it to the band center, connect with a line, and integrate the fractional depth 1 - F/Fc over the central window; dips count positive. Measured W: -0.3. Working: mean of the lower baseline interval 30.8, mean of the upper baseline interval 30.4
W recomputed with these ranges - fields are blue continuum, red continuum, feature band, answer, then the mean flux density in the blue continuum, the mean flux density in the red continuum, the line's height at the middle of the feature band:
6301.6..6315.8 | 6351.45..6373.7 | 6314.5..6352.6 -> 0.3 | 30.7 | 30.6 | 30.6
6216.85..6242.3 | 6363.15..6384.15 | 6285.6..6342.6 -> 0.4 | 31.2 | 30.6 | 30.9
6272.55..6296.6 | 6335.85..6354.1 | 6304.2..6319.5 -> 0.2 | 31.3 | 30.5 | 31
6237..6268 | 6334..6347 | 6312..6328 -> 0.1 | 30.9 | 30.4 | 30.5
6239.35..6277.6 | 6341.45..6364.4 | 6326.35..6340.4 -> 0.1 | 31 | 30.6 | 30.7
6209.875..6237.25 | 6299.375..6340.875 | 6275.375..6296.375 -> -0.3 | 31.3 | 30.5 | 30.8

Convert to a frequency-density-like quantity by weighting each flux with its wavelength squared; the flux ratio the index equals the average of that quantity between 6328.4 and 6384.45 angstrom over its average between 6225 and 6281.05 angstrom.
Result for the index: 1.0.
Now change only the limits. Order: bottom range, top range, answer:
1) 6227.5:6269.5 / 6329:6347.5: 1.01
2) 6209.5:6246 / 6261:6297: 1.01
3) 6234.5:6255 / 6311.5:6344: 1.01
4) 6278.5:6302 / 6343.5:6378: 1.00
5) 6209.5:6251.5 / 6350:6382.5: 1.03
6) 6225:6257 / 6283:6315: 1.02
